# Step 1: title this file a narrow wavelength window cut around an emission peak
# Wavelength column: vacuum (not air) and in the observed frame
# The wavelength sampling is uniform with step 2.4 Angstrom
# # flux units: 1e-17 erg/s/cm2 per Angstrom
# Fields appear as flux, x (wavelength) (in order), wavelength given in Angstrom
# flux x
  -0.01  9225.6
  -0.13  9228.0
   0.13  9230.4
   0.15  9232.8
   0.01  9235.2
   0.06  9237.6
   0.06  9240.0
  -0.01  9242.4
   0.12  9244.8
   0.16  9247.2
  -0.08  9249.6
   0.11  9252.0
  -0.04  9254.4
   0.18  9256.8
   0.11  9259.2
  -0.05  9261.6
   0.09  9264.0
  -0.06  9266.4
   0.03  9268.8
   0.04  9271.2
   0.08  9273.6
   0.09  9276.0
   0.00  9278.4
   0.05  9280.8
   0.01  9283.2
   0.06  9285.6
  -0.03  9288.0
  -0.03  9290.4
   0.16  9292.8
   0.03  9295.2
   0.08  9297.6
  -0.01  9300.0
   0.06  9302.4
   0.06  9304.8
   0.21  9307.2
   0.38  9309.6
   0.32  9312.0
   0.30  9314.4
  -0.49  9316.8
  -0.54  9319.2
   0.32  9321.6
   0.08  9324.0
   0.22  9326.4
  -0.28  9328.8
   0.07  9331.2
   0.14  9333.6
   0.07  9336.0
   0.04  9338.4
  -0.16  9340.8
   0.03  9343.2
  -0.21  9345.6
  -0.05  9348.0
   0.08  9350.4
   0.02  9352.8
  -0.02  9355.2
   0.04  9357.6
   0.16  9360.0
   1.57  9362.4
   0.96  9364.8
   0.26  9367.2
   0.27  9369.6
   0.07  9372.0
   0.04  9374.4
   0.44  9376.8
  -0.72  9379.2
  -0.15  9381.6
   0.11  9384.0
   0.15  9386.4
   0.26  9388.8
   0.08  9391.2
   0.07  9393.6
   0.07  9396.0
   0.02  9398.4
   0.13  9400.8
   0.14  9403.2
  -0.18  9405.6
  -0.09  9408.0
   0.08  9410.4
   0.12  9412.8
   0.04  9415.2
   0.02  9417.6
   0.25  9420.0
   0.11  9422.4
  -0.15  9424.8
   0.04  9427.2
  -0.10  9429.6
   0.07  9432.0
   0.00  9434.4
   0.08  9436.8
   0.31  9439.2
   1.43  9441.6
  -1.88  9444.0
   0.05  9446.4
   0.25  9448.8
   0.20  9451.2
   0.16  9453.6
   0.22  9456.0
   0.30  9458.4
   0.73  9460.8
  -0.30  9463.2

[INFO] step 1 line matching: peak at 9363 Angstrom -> Hbeta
